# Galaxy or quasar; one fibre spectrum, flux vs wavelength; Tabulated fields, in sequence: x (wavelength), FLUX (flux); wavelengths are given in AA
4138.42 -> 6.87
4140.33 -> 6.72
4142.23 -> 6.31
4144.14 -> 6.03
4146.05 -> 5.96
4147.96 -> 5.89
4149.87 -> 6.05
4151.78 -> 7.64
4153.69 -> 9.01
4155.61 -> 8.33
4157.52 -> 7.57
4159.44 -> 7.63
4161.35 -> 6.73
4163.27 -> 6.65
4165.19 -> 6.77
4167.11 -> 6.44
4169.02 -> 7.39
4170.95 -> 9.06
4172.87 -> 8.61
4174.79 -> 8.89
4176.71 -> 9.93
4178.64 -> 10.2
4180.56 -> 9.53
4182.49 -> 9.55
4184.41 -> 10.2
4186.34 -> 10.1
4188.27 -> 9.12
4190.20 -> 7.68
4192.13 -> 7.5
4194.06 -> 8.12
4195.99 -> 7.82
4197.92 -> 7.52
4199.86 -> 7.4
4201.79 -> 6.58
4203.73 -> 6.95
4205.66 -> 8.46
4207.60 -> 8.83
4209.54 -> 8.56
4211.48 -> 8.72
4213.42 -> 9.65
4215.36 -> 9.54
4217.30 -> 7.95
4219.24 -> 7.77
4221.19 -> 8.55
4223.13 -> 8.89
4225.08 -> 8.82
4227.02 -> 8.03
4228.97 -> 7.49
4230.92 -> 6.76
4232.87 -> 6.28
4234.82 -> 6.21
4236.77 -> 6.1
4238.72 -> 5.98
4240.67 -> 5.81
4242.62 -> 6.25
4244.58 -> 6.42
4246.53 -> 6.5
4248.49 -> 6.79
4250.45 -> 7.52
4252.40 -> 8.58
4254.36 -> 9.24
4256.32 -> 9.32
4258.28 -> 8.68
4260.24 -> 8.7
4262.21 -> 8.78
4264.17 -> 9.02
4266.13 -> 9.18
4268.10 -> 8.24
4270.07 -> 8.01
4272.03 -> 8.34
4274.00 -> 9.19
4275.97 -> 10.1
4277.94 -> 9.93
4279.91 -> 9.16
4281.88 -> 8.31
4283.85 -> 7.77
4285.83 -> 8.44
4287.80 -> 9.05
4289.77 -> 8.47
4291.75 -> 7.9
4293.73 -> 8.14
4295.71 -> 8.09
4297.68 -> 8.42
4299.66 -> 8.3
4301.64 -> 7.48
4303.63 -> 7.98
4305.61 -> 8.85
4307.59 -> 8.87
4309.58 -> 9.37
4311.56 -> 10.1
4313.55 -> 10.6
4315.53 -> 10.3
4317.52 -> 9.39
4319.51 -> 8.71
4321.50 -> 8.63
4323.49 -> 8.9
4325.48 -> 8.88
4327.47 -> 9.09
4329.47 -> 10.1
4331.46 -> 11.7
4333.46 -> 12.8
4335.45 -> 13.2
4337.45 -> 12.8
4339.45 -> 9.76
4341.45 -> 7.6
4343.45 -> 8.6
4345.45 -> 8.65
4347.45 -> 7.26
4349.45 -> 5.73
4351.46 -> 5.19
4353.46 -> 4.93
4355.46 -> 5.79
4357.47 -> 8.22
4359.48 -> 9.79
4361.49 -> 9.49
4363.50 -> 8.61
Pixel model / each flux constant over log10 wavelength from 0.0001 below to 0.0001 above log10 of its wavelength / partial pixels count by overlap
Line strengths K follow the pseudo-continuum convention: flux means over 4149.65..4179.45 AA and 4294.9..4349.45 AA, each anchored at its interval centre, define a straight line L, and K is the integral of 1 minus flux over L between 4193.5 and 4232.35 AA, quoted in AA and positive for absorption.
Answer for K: 1.4 AA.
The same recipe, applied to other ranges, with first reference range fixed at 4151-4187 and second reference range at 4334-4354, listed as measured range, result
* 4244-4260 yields 1.00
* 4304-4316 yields -1.47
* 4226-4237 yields 2.08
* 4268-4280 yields -0.76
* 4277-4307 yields 0.32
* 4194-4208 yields 1.34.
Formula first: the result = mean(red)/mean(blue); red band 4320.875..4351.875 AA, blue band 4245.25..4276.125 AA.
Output 1.11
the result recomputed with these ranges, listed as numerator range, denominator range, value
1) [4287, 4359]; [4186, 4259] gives 1.14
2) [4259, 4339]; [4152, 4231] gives 1.11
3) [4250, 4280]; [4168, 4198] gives 1.00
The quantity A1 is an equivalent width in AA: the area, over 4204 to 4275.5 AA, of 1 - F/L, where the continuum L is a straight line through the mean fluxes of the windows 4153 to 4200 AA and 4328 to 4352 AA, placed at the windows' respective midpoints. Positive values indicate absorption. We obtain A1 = 6.5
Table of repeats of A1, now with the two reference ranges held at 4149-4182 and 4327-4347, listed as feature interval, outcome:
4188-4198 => 0.60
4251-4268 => 0.84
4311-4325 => 0.88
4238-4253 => 4.01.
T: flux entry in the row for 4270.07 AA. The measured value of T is 8.01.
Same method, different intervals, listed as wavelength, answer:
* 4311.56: 10.1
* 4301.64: 7.48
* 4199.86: 7.4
